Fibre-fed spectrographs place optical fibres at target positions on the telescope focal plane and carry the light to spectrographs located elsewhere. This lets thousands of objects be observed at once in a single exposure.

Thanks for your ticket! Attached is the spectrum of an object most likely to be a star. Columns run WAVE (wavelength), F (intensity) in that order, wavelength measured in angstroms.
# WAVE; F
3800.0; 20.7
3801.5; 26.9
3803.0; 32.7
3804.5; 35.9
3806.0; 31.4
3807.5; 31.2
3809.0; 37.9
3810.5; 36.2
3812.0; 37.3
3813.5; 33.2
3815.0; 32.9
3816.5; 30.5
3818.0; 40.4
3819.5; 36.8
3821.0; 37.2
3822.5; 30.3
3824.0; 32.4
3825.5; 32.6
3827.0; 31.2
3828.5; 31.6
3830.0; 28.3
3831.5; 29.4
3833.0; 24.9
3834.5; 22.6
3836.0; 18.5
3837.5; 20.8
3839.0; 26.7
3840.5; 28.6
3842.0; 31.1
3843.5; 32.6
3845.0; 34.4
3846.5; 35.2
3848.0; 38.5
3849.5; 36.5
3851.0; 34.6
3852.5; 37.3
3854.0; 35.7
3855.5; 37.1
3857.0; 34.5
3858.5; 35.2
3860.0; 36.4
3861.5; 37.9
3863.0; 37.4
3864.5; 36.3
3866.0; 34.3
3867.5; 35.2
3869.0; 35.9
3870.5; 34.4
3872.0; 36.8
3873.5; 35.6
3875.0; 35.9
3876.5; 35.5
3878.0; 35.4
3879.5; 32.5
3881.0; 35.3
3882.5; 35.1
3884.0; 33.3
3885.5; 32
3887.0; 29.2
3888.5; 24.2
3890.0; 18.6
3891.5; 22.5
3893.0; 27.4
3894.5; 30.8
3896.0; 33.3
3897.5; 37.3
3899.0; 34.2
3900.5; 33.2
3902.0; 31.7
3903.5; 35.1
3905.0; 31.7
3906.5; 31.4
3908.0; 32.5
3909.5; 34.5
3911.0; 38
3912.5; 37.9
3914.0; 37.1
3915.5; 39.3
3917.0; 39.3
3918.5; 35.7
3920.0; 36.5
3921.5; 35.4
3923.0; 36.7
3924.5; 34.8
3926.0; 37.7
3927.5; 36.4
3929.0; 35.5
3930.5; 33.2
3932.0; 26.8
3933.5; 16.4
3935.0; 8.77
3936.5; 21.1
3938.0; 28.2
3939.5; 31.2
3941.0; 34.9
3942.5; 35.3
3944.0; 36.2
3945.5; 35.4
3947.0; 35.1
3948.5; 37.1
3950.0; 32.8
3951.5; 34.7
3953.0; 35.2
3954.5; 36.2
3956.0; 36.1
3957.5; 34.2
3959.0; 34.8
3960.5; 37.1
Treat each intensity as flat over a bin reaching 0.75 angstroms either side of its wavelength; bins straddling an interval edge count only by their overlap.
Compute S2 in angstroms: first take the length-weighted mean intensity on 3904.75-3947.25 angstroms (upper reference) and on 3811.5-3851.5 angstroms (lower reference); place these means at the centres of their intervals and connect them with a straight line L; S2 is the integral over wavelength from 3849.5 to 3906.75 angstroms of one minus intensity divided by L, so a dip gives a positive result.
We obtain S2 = -2.5 angstroms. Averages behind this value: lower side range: 31.4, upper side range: 32.8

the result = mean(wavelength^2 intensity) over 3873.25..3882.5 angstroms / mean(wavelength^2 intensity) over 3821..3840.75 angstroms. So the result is 1.3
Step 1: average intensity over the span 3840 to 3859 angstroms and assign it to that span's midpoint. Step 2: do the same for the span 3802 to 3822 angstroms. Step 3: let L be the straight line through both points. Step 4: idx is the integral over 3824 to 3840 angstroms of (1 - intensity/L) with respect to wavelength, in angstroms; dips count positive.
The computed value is 3.6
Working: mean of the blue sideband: 34.7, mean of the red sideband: 34.8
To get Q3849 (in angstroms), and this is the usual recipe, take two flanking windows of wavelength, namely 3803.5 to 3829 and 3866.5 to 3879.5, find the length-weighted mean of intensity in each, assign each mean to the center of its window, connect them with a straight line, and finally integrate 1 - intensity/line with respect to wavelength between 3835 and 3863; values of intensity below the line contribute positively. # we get 1.6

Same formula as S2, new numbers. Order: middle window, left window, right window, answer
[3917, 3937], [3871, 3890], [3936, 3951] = 1.3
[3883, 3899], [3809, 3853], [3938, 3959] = 2.0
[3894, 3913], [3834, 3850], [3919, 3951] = -1.8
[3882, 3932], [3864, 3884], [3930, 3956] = -0.6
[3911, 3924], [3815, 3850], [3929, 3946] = -3.9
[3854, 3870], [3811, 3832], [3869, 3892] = -1.8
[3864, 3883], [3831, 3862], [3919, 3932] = -1.3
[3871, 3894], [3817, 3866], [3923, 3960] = 0.8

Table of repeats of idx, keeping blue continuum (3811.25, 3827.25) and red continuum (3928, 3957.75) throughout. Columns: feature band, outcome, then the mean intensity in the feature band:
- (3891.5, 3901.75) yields 0.1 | 31.9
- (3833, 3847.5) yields 2.5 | 27.9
